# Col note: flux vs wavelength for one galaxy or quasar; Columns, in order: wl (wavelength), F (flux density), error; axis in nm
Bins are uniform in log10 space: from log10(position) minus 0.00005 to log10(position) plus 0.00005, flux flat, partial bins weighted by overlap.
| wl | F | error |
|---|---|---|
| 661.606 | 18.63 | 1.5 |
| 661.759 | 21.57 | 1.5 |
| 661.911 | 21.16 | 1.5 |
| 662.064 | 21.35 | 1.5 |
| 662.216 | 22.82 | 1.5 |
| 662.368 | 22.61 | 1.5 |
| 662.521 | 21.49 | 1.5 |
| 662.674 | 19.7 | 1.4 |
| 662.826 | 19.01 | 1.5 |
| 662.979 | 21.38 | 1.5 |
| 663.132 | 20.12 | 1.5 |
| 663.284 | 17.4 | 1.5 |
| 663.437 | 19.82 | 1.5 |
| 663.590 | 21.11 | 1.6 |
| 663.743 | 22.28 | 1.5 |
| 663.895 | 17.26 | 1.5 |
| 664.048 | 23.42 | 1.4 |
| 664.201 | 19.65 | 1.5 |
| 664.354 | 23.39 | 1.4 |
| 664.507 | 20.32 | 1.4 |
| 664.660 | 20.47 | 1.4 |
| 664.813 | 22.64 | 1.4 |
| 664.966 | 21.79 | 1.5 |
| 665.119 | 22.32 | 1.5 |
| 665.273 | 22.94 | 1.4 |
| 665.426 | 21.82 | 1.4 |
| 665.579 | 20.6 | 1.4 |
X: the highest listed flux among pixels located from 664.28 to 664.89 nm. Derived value 23.39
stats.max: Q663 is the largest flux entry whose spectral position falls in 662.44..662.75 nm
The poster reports 21.49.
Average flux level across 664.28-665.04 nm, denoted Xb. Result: 21.7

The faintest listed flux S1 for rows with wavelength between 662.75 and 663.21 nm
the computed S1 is 19.01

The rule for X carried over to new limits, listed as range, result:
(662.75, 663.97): 22.28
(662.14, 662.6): 22.82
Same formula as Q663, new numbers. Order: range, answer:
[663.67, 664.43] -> 23.42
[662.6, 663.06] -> 21.38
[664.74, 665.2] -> 22.64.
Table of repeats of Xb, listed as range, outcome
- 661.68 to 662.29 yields 21.7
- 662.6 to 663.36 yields 19.5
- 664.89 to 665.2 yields 22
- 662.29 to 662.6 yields 22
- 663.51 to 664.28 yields 20.8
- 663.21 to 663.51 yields 18.6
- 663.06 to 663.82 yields 20.2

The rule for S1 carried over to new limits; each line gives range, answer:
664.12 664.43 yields 19.65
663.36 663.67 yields 19.82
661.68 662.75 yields 19.7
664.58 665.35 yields 20.47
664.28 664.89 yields 20.32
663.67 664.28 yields 17.26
